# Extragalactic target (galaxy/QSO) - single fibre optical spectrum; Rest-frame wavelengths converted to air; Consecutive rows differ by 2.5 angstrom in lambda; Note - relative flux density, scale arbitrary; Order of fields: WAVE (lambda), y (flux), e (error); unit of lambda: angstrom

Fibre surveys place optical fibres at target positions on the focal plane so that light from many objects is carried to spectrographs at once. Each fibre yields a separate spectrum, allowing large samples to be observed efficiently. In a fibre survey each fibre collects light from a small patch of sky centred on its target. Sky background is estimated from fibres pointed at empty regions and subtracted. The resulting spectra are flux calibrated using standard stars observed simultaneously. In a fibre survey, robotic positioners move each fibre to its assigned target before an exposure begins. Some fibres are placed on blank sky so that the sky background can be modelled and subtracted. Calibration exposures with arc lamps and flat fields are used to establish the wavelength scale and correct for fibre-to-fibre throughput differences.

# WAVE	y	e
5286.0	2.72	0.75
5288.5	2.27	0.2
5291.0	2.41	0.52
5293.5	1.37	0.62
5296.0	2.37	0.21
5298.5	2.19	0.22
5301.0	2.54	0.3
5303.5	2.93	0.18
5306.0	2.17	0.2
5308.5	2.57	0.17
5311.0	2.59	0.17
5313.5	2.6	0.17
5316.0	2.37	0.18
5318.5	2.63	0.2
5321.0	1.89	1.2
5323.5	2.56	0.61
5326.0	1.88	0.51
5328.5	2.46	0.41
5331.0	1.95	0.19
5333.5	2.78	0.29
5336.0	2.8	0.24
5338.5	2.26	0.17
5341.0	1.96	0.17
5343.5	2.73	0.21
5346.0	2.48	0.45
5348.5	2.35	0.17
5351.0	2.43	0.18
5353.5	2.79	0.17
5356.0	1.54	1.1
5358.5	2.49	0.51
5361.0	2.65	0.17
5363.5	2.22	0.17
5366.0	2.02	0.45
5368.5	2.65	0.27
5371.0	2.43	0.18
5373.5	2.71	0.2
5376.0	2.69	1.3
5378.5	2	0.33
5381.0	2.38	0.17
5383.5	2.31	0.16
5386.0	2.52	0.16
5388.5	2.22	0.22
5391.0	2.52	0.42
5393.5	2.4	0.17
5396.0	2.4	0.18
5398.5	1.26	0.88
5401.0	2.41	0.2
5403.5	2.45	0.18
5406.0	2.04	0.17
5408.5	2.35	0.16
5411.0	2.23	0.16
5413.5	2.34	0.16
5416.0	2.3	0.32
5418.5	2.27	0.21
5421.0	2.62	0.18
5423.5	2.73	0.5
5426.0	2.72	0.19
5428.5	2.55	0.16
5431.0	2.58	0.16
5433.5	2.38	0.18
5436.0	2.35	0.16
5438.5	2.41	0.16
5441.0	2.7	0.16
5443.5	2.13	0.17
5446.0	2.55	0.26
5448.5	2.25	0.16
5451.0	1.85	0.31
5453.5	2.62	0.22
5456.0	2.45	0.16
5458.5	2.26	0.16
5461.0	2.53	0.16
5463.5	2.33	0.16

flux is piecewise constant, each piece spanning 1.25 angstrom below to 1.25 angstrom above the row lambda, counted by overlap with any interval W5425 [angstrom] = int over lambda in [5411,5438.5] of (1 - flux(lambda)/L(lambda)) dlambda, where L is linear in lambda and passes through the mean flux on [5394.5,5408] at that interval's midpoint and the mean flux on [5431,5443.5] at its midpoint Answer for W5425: -1.6 angstrom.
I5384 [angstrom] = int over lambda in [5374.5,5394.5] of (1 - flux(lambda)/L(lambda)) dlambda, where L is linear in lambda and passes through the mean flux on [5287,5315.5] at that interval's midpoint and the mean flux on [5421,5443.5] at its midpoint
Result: 0.7 angstrom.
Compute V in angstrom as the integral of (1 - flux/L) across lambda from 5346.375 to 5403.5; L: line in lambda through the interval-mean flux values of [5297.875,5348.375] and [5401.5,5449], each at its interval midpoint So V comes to 1.87 angstrom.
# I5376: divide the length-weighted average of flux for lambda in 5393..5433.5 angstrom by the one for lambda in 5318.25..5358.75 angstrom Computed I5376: 1.0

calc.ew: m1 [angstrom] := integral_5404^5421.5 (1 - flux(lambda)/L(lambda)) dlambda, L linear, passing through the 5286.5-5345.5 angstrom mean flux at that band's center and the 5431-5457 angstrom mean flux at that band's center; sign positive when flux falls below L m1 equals 0.6 angstrom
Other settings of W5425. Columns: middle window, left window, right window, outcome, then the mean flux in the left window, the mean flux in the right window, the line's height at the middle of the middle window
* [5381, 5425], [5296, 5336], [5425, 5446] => 2.5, 2.42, 2.48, 2.46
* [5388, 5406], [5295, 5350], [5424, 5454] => 1.5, 2.41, 2.43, 2.42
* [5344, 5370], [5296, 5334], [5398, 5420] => -0.6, 2.4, 2.22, 2.32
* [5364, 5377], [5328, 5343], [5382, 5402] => -1.0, 2.38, 2.25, 2.3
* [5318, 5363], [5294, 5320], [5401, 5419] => 0.8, 2.46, 2.29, 2.4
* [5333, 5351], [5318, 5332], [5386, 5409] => -2.0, 2.21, 2.24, 2.22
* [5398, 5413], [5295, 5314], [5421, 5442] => 2.2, 2.49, 2.55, 2.54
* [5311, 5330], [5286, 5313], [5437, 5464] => 0.1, 2.37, 2.37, 2.37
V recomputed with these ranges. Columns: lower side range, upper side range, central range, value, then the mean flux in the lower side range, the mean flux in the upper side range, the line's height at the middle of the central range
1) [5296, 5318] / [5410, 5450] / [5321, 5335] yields 1.06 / 2.49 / 2.44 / 2.48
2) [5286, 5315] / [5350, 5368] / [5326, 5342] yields 0.06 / 2.38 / 2.32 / 2.34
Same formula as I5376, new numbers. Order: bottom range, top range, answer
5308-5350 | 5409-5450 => 1.02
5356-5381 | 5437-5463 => 1.00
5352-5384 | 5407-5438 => 1.03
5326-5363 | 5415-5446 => 1.04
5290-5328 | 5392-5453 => 1.00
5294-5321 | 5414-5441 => 1.02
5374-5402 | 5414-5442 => 1.09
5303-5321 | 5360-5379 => 0.98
